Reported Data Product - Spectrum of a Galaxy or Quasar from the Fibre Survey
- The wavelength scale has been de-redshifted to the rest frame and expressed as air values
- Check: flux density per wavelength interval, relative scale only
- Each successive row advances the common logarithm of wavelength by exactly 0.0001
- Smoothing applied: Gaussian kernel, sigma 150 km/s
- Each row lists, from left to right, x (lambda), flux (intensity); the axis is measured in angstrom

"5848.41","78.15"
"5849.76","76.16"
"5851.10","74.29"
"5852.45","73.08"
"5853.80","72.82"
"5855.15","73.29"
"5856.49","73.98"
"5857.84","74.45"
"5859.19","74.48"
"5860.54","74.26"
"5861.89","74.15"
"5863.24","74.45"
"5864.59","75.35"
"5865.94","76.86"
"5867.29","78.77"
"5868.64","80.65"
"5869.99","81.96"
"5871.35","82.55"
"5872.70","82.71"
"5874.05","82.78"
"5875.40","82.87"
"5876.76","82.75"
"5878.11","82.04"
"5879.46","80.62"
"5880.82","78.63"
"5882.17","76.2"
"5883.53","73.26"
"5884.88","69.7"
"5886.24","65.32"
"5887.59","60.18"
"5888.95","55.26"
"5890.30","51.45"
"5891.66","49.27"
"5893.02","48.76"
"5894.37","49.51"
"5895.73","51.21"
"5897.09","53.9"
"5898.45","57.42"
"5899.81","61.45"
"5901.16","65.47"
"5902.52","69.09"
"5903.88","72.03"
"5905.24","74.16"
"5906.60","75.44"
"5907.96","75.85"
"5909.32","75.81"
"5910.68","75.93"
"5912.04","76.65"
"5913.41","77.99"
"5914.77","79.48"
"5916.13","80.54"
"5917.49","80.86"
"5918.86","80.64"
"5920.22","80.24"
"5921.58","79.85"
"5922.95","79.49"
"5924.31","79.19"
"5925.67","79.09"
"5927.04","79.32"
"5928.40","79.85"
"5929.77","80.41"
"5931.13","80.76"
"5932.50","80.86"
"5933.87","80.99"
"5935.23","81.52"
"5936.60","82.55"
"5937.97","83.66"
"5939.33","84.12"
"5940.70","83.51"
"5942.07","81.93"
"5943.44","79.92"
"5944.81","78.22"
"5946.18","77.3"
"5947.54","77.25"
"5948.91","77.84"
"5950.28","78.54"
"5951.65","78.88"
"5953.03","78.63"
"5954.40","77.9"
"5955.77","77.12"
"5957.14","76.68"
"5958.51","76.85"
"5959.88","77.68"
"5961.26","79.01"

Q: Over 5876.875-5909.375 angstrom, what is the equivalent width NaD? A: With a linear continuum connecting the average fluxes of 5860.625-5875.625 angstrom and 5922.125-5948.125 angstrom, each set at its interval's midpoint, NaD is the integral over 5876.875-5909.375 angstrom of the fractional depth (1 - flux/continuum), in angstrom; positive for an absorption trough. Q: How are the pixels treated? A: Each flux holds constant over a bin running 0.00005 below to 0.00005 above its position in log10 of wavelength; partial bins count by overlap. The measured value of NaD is 5.7 angstrom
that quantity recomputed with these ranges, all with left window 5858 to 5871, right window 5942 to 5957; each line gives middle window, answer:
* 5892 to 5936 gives 2.6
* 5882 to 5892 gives 1.9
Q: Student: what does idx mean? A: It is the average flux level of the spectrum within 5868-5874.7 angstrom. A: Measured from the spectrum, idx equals 82.1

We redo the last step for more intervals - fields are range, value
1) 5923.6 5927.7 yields 79.3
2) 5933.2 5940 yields 82.7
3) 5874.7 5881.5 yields 81.4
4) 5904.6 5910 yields 75.3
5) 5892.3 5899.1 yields 52.1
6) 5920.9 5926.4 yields 79.4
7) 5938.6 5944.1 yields 82.4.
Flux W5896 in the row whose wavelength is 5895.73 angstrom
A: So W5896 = 51.21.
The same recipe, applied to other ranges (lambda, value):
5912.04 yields 76.65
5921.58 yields 79.85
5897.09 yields 53.9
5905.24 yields 74.16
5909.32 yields 75.81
